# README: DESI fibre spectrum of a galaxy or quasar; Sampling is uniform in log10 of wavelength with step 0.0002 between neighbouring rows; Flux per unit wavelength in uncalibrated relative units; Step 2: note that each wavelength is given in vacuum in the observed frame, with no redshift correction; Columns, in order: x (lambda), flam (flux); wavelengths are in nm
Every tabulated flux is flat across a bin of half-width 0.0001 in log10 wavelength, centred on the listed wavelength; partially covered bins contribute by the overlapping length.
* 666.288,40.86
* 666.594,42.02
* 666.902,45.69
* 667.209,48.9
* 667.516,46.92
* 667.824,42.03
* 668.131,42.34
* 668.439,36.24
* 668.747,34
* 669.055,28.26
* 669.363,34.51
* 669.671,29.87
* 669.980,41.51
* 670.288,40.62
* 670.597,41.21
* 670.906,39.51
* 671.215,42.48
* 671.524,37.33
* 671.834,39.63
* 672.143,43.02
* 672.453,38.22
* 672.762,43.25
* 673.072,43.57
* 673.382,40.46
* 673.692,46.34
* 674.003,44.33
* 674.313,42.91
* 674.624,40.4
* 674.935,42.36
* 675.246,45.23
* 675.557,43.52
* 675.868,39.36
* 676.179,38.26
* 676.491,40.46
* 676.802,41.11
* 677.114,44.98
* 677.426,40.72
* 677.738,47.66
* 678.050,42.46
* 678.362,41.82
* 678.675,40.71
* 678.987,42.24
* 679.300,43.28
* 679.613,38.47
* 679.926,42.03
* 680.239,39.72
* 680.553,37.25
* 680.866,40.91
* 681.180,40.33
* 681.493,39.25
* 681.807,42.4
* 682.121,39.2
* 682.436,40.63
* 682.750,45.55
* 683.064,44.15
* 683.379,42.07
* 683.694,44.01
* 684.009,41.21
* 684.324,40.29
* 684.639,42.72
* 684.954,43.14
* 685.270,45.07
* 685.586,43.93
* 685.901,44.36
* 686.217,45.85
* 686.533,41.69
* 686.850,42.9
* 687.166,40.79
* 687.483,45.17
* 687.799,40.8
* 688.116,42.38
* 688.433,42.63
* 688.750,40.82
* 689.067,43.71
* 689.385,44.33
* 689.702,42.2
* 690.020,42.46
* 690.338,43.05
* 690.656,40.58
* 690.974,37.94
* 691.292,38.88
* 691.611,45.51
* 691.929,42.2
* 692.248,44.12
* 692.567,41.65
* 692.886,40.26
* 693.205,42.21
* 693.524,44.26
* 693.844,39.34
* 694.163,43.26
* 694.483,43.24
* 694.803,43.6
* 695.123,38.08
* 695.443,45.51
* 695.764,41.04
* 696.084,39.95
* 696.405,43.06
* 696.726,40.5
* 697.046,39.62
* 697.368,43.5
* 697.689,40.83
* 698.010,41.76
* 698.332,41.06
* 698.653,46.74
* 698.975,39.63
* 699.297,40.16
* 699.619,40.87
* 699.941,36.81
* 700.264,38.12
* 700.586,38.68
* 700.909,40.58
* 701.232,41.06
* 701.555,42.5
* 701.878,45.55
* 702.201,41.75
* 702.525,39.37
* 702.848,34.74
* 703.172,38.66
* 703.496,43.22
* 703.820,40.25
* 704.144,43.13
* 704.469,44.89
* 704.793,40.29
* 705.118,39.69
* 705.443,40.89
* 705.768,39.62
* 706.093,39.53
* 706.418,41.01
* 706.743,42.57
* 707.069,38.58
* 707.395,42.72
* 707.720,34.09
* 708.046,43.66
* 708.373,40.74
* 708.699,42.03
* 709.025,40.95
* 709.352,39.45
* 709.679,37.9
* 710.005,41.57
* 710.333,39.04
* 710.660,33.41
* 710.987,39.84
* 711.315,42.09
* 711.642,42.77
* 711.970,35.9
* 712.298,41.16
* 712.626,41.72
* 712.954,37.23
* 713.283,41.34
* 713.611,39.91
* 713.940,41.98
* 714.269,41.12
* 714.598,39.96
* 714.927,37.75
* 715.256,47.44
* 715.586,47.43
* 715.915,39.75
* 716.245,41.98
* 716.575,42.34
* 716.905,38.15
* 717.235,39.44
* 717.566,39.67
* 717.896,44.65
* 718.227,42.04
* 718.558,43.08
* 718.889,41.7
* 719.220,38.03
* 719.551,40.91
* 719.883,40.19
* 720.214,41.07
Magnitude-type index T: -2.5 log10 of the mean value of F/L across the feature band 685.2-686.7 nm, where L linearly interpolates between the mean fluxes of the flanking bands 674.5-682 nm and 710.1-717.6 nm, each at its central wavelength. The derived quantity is -0.07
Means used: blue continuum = 41.5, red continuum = 40.5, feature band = 44.1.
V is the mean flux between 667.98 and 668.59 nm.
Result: 39.3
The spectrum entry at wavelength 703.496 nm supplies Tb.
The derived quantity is 43.22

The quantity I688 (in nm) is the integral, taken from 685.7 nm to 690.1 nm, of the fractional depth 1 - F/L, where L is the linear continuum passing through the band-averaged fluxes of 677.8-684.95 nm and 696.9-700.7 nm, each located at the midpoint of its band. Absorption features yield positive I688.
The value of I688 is -0.18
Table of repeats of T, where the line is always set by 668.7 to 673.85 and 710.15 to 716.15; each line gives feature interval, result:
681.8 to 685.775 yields -0.082 mag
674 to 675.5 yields -0.097 mag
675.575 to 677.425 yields -0.046 mag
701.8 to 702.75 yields -0.033 mag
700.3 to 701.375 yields 0.008 mag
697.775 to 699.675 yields -0.044 mag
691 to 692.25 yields -0.057 mag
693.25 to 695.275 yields -0.055 mag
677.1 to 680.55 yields -0.065 mag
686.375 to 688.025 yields -0.068 mag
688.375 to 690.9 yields -0.067 mag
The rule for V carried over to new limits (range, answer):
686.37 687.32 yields 41.8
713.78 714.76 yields 41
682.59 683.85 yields 43.9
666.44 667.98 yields 45.1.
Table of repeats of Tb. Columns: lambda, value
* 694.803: 43.6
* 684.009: 41.21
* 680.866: 40.91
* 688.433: 42.63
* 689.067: 43.71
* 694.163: 43.26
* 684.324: 40.29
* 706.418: 41.01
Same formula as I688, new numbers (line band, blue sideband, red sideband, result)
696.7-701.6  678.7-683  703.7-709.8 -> -0.001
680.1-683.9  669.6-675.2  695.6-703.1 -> -0.024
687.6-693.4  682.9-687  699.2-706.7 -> 0.047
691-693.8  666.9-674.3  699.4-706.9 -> -0.105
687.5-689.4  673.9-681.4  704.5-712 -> -0.065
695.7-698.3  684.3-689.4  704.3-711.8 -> 0.027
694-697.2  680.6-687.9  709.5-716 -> -0.012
